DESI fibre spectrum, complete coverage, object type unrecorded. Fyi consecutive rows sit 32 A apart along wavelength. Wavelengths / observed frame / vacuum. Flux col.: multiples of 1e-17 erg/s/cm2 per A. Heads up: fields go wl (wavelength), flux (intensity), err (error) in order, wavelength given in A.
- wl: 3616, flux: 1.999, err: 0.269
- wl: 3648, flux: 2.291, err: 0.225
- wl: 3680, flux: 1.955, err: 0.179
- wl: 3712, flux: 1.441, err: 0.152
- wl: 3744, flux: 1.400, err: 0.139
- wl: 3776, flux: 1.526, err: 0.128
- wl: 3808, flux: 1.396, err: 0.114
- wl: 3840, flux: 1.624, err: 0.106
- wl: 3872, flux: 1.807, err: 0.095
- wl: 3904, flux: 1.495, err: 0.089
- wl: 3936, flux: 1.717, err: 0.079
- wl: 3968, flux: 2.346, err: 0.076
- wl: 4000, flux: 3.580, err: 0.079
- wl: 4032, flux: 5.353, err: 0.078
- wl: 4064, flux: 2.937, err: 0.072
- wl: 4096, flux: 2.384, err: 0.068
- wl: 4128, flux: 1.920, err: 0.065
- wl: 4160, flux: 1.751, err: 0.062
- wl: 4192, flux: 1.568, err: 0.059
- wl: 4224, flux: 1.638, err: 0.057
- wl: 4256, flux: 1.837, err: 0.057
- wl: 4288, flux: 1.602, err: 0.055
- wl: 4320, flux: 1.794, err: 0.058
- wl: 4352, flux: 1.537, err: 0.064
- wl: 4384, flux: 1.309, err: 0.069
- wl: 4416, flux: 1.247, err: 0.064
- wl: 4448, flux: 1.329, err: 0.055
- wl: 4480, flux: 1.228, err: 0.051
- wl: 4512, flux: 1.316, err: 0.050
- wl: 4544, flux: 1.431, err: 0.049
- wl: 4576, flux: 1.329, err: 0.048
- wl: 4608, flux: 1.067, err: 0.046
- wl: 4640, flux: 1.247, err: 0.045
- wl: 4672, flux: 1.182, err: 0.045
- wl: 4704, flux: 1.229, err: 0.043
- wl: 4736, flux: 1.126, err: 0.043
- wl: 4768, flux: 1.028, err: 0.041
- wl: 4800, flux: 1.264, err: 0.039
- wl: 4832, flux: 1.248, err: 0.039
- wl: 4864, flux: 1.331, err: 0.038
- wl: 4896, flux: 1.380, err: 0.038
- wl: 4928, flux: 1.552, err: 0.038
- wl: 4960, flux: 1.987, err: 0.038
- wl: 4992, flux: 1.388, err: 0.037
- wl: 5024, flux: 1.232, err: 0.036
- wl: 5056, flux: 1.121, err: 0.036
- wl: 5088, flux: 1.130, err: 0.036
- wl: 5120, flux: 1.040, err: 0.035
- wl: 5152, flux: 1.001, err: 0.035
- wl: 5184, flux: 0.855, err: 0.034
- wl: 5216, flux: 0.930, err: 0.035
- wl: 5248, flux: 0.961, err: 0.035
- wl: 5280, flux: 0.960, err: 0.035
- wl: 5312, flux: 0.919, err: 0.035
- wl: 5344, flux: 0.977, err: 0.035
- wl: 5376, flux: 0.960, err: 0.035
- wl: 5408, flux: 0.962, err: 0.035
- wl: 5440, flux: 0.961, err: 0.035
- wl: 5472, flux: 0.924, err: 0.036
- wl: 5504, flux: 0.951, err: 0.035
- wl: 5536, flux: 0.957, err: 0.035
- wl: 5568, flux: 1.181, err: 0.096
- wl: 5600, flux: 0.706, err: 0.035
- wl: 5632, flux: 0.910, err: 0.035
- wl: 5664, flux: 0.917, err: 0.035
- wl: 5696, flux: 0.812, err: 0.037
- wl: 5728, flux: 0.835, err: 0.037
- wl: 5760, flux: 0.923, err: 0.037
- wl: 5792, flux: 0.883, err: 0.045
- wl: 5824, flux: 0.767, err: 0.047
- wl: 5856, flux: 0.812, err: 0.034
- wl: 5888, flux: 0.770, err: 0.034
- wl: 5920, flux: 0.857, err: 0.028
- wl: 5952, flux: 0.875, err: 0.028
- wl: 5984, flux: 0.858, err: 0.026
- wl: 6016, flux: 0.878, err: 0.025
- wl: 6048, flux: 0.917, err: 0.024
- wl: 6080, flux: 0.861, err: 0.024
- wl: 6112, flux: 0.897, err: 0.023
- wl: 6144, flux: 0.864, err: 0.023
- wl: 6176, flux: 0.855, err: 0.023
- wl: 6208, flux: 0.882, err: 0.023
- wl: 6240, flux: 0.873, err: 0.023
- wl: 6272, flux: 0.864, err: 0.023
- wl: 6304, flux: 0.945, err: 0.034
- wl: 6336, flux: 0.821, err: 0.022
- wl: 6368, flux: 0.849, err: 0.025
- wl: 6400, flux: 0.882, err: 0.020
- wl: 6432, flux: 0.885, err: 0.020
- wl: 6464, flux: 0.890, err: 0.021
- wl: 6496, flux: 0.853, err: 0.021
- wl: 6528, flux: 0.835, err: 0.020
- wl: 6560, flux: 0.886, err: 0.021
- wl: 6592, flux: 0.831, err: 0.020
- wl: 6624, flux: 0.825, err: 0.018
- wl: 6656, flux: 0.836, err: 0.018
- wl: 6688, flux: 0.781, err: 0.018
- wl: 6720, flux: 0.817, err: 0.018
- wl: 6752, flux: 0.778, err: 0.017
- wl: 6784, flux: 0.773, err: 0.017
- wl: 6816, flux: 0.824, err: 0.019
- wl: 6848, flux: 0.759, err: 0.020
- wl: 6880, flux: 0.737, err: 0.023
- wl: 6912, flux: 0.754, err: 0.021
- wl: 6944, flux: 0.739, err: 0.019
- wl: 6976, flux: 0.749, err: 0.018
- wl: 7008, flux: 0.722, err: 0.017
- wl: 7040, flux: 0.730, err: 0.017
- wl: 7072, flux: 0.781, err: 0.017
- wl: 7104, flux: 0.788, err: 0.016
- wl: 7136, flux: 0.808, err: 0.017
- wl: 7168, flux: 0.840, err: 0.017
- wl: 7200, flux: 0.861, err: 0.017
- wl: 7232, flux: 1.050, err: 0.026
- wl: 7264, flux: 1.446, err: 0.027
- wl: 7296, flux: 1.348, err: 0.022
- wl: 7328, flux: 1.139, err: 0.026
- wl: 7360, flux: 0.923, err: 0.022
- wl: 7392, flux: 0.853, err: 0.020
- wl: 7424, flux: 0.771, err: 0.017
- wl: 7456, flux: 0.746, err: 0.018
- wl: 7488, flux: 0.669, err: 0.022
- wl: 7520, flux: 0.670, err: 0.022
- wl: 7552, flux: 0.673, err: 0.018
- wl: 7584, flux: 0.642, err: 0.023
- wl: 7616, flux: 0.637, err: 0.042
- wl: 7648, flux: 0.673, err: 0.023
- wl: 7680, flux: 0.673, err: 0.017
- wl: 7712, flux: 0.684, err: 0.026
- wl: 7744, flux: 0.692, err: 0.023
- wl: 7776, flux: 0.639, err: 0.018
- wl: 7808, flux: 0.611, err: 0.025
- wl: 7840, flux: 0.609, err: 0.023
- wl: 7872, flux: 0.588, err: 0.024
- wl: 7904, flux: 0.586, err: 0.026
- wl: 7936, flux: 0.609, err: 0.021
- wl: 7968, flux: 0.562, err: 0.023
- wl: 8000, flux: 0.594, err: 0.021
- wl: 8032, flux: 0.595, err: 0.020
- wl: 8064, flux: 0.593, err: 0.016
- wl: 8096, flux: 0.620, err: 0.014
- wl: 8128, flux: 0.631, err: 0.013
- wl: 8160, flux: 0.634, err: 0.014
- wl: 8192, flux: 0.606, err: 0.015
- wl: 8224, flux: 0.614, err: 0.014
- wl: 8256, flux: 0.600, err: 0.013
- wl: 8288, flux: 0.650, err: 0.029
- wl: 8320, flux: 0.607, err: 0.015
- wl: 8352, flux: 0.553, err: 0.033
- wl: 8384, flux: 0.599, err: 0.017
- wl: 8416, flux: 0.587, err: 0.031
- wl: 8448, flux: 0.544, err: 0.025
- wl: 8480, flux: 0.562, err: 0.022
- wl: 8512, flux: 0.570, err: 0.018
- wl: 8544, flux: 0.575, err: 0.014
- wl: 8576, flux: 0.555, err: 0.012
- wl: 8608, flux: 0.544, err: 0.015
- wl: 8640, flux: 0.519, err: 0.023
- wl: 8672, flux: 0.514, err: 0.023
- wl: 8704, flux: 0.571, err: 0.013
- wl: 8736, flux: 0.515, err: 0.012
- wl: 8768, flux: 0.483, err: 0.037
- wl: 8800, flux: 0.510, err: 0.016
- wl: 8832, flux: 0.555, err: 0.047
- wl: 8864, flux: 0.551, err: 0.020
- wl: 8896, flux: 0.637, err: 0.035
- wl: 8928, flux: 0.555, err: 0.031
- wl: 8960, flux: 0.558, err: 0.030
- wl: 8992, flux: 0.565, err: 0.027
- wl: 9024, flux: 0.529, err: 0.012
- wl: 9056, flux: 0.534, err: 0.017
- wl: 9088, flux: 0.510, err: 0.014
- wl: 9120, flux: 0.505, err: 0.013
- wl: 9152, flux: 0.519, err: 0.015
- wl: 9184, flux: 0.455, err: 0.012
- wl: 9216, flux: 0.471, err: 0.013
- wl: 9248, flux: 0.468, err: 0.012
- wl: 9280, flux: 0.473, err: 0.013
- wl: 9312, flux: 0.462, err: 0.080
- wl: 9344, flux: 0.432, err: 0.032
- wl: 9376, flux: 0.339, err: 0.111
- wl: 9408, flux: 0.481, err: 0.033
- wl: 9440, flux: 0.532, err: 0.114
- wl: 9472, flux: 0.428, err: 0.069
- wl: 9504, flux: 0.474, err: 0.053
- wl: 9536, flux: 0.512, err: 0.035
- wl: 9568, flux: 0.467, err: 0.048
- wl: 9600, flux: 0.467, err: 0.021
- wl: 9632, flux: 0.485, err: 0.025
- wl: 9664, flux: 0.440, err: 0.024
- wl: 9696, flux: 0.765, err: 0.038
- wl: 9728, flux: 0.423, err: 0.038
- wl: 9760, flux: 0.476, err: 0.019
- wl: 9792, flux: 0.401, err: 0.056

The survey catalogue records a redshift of 1.60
